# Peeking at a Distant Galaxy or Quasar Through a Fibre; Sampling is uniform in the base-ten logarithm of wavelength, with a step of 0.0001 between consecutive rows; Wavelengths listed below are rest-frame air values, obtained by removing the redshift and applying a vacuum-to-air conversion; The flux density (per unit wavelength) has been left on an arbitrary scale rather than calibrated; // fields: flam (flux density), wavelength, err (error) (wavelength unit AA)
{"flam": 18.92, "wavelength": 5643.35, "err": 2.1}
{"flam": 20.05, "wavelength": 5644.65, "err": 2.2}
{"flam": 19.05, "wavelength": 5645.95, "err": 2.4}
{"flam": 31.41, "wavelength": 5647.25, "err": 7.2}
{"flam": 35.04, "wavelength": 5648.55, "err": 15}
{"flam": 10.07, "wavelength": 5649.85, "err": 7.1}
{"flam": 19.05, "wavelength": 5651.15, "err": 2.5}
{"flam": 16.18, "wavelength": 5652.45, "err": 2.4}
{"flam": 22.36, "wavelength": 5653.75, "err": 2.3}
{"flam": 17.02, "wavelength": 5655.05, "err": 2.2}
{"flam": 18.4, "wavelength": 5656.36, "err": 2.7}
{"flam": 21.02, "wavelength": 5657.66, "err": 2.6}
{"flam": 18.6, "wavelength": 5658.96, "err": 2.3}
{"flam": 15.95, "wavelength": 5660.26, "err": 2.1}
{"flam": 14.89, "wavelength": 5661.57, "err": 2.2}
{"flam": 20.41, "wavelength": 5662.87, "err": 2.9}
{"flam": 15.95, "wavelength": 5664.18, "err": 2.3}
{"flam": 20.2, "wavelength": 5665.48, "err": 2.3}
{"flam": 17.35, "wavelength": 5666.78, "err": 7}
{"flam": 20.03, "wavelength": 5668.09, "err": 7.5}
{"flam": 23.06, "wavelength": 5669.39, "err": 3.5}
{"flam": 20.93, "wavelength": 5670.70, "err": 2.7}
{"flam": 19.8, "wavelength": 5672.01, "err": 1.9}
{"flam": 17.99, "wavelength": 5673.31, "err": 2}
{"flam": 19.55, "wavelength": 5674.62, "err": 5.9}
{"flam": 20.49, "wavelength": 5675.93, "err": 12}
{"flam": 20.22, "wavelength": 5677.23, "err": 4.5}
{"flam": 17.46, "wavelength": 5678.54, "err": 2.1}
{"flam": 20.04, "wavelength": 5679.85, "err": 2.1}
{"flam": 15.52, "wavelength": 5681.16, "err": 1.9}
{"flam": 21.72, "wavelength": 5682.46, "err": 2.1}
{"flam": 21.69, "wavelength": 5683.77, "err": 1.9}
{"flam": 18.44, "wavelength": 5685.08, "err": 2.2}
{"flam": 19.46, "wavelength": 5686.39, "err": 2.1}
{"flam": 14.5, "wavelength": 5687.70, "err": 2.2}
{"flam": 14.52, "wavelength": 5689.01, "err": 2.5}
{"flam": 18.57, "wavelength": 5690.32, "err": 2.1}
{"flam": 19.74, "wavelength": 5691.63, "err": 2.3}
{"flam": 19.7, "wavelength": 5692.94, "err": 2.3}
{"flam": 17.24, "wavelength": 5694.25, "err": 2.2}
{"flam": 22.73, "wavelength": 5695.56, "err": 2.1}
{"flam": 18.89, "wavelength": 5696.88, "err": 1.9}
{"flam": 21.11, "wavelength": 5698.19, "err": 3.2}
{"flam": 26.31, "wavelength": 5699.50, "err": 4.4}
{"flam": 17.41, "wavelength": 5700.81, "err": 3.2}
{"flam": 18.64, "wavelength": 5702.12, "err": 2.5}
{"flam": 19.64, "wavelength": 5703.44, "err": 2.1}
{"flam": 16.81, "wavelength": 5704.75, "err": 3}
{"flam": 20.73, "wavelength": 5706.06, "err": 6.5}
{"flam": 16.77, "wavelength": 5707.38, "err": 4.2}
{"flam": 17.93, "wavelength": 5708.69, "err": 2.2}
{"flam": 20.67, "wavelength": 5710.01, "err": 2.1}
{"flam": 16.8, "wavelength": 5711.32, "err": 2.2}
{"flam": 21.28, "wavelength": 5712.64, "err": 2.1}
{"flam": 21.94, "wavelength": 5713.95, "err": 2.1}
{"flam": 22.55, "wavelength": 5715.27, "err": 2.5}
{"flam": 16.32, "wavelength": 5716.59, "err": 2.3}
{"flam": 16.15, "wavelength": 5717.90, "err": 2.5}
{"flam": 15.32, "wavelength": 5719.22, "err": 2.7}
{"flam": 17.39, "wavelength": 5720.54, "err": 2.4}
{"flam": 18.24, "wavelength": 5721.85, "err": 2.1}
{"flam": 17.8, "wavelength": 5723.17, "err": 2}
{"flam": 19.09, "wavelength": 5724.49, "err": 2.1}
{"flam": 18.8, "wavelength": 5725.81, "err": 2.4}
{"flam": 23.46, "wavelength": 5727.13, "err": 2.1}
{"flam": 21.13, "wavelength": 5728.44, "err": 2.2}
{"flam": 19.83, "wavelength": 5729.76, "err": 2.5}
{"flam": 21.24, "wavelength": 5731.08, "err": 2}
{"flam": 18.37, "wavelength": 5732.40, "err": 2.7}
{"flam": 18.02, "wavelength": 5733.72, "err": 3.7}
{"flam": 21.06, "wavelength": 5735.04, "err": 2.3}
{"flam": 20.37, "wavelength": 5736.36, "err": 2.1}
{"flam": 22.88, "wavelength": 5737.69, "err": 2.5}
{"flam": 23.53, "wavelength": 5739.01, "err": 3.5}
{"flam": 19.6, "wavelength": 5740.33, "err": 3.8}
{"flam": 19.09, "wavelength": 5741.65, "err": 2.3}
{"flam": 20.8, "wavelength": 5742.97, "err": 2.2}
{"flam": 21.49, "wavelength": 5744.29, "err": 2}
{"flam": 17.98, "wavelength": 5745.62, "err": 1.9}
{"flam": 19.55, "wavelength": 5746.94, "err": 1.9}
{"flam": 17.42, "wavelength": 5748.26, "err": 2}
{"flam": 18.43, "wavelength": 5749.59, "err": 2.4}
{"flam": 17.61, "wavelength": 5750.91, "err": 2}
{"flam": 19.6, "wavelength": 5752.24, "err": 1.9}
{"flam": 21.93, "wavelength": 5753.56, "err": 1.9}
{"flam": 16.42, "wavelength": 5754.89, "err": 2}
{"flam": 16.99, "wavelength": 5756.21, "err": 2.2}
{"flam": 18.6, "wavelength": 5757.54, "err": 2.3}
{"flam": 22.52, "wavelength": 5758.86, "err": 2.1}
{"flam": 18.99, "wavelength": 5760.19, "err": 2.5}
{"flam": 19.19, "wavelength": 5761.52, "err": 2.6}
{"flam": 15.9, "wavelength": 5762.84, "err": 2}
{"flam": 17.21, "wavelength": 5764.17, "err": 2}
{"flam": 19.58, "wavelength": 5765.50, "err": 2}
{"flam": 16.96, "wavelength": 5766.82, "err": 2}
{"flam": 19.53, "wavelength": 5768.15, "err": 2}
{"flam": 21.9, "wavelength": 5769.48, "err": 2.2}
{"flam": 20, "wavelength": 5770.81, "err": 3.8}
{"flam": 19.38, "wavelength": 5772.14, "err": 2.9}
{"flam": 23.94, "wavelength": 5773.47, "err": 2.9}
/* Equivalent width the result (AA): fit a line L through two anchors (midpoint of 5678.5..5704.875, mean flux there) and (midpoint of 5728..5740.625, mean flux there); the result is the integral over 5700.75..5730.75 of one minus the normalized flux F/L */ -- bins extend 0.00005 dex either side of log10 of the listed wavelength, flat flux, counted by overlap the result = 1.5 AA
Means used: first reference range 19.1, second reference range 20.6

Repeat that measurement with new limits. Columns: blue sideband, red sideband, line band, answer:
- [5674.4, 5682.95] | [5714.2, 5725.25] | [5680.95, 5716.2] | -1.3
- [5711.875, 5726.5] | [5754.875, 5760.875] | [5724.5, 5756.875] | -1.7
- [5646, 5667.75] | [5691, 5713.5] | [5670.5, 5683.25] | 0.2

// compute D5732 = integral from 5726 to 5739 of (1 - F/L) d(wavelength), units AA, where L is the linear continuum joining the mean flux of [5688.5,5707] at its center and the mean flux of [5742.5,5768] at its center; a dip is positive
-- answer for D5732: -1.2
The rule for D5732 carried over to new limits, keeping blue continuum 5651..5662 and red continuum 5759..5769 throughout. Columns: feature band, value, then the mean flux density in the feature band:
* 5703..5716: -0.8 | 19.5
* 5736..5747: -1.3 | 20.6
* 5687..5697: 0.0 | 18.2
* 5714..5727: 0.0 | 18.4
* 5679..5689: -0.1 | 18.5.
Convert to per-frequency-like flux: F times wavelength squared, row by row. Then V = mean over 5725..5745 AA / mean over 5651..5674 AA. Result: 1.12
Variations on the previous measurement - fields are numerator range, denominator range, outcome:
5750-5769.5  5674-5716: 0.99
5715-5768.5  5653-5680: 1.03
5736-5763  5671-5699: 1.05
